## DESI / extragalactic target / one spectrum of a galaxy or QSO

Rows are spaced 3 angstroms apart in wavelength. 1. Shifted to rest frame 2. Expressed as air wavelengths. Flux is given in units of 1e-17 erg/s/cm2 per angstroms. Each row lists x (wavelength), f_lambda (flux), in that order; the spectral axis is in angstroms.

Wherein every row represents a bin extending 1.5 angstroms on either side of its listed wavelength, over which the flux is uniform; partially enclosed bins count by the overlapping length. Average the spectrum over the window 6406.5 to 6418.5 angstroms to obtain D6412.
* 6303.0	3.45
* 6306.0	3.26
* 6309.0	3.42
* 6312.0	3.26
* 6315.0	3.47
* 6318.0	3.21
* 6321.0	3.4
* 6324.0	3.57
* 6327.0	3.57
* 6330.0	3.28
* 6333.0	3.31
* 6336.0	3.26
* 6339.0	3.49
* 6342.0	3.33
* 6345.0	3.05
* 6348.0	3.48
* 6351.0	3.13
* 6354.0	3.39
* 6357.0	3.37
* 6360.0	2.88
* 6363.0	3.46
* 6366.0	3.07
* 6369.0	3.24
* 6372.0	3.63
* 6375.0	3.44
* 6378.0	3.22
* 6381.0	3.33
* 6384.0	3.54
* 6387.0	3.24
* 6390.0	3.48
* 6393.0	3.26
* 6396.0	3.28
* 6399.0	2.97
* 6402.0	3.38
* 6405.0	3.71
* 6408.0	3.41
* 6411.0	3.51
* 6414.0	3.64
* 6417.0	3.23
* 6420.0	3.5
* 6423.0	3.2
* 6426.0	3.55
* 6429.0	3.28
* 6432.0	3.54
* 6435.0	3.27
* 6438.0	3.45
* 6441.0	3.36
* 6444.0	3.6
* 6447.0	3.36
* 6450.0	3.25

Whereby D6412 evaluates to 3.45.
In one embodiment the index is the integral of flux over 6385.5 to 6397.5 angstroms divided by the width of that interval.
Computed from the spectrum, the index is 3.31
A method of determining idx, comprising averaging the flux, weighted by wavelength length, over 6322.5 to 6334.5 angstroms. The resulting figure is 3.43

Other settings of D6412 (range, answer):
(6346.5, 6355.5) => 3.33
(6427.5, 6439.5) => 3.39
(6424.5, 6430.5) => 3.41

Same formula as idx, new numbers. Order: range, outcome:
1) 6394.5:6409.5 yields 3.35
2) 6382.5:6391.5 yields 3.42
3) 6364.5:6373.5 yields 3.31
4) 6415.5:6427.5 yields 3.37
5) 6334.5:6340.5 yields 3.38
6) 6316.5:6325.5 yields 3.39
